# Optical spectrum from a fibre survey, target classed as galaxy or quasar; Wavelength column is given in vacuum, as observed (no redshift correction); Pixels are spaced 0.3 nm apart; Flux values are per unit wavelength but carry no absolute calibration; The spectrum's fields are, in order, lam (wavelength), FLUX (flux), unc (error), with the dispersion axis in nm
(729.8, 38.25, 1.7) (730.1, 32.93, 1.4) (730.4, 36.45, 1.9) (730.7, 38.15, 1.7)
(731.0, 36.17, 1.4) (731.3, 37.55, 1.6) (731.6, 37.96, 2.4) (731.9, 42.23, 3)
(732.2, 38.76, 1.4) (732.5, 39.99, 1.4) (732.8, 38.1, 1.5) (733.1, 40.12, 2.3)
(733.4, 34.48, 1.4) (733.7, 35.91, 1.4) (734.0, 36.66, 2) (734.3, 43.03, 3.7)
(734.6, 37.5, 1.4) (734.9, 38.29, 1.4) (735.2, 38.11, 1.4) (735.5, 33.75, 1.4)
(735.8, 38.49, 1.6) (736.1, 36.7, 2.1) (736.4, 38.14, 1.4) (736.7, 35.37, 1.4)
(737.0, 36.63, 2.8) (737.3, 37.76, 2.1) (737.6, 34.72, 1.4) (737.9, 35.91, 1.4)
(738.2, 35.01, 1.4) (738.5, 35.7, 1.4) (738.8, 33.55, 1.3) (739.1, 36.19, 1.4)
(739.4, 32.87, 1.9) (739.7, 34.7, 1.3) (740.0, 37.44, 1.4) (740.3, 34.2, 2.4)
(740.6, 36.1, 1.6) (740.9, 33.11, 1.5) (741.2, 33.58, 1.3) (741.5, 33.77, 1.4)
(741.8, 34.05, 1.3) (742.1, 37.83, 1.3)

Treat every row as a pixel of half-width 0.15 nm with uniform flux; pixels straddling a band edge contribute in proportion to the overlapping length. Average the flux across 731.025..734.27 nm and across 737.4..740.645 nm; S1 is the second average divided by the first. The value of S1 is 0.92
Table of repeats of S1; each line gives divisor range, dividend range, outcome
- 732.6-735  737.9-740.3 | 0.92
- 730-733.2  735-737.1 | 0.97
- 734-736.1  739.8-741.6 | 0.91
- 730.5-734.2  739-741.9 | 0.91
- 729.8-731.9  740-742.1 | 0.93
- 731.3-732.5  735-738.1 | 0.93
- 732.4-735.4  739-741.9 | 0.91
